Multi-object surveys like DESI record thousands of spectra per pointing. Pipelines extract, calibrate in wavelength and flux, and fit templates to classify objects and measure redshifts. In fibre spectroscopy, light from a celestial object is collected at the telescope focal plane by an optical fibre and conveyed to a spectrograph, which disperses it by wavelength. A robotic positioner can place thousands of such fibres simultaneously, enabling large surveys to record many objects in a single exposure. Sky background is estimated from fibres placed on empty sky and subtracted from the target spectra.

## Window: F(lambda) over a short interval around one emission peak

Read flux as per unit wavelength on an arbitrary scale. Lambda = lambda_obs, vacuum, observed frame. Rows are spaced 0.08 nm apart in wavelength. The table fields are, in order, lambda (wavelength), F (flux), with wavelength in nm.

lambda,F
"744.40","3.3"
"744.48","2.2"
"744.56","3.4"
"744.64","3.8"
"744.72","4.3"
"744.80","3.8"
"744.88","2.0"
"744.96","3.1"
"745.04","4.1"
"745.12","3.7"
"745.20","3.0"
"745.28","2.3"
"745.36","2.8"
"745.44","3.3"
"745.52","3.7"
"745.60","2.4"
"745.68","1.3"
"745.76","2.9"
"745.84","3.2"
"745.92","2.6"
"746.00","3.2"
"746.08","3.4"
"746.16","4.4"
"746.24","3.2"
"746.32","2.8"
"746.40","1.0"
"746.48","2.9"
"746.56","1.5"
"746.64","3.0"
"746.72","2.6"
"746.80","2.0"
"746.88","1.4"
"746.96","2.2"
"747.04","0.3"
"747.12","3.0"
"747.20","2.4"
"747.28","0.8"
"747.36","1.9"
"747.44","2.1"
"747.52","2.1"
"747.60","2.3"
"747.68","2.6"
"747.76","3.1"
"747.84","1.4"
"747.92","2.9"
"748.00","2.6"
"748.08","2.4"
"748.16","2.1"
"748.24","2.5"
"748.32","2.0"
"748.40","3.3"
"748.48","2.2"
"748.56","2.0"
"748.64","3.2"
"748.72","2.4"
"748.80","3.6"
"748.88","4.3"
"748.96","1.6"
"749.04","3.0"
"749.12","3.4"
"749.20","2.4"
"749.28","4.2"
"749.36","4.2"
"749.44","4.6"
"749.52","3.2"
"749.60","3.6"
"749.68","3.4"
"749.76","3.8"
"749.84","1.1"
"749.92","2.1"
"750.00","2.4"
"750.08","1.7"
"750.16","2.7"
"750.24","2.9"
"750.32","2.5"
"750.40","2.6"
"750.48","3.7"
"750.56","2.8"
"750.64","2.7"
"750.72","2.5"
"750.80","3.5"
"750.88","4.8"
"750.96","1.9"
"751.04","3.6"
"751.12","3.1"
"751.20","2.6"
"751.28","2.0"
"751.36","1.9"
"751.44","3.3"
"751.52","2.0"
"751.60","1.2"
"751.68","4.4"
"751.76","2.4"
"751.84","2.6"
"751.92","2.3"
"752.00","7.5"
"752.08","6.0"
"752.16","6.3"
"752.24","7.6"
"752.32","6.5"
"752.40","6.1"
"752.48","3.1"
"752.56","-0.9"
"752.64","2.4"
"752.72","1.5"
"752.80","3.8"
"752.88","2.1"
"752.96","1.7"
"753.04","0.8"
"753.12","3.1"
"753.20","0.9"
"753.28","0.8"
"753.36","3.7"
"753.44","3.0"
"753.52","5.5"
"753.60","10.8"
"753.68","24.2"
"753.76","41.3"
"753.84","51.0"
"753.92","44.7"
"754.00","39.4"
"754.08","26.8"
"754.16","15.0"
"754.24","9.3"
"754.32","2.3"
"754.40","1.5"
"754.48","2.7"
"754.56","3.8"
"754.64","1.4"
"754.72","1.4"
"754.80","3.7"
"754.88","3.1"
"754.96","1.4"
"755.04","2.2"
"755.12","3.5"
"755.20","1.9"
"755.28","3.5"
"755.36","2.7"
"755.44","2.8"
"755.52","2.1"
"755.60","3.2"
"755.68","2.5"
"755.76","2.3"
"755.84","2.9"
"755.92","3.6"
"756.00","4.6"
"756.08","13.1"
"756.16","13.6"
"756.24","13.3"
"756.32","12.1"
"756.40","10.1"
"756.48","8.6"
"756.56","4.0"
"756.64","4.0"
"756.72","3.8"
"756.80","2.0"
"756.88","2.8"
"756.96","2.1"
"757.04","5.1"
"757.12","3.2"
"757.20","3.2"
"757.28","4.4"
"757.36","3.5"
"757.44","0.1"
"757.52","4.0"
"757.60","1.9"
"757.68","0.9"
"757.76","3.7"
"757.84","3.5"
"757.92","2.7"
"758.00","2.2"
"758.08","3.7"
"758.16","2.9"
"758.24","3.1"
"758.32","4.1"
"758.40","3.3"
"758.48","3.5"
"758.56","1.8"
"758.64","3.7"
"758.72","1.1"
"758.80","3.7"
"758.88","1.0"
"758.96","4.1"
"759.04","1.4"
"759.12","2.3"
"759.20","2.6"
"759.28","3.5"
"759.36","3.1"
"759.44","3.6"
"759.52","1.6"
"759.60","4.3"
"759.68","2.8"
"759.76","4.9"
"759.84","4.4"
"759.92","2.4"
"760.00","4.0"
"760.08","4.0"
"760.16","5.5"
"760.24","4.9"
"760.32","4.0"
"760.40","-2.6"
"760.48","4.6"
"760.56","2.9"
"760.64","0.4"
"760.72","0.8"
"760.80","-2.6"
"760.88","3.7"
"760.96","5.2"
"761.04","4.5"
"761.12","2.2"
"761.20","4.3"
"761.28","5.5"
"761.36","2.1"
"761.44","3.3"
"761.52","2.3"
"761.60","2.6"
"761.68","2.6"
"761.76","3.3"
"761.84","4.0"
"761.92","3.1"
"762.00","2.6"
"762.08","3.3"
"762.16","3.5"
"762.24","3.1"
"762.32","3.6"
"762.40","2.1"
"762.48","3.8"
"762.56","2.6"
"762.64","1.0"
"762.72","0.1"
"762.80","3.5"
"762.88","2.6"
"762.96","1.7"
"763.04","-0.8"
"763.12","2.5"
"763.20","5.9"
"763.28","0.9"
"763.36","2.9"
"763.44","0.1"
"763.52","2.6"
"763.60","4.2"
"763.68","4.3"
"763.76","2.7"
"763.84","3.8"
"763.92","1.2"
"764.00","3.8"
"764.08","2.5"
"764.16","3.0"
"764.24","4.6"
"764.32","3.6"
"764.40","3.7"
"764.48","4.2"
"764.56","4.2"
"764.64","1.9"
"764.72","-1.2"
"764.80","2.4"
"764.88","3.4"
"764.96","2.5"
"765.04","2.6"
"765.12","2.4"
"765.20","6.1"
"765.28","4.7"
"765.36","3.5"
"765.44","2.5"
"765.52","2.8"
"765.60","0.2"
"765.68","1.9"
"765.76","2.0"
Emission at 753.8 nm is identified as Halpha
